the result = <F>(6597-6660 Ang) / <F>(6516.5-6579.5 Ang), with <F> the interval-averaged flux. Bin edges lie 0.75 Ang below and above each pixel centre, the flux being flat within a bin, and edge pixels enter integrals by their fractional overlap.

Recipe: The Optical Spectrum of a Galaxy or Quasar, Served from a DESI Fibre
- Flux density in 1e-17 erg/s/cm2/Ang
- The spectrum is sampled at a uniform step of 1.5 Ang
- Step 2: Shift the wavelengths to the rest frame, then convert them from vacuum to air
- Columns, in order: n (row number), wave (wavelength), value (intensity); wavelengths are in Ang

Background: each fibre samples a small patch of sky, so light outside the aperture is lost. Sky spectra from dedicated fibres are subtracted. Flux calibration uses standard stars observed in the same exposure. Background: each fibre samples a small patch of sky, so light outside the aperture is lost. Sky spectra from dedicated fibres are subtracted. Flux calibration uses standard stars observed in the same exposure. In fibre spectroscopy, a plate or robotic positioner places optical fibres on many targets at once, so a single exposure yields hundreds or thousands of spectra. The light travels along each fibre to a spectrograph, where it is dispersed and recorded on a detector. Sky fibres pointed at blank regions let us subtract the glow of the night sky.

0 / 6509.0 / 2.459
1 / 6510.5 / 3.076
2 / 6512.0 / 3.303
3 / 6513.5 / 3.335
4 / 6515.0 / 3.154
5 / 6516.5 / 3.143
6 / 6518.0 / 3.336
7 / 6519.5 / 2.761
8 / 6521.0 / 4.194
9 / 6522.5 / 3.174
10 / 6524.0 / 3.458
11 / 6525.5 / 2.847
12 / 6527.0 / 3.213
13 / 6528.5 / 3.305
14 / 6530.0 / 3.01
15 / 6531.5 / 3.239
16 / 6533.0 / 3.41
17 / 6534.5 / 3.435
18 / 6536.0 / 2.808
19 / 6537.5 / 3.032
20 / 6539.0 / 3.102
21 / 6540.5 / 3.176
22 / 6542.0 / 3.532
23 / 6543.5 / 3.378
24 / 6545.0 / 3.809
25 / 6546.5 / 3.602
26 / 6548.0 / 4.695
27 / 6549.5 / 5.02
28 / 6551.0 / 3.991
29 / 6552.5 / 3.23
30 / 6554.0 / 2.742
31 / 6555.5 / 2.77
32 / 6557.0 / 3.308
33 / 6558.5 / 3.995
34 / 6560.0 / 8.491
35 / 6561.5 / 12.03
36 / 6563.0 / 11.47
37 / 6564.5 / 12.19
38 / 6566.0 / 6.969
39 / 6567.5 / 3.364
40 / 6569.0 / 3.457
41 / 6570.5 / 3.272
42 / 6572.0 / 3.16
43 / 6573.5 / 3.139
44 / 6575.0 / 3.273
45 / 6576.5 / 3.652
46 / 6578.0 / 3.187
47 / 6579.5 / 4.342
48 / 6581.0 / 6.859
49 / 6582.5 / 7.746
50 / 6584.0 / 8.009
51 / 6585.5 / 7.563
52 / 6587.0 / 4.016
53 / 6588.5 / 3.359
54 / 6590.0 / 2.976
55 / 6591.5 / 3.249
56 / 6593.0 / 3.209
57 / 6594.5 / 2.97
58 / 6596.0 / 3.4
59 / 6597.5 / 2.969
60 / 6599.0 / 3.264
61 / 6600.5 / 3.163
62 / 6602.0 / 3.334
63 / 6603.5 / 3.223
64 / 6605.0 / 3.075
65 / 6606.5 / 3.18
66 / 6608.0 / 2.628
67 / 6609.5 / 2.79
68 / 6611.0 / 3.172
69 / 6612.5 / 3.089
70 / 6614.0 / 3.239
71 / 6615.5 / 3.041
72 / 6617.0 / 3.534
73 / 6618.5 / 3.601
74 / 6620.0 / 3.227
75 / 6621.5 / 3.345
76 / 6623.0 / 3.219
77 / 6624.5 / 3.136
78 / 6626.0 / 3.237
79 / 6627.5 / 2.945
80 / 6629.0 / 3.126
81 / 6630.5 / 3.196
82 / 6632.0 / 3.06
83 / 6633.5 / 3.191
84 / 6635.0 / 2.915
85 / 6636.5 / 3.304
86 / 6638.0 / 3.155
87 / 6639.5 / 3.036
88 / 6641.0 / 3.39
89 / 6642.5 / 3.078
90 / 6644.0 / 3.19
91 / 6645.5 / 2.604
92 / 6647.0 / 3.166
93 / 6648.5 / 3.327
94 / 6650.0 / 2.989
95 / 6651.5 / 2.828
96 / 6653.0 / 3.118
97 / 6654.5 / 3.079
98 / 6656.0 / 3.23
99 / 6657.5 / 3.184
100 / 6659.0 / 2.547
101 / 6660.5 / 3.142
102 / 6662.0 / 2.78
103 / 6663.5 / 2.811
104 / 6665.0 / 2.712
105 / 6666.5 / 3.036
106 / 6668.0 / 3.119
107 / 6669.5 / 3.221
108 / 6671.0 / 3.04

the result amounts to 0.7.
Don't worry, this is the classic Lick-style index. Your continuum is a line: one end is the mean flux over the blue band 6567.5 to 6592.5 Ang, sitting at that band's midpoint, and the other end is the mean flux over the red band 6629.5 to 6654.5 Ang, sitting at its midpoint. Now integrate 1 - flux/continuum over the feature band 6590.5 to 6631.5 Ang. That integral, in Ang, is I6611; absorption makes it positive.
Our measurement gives 6.2 Ang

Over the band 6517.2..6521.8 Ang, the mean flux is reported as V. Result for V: 3.42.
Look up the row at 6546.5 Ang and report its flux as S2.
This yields 3.602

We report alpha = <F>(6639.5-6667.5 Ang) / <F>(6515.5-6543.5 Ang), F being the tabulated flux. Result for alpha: 0.9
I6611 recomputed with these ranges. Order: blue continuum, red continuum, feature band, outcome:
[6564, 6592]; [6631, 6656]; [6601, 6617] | 3.70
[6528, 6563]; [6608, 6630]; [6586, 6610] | 1.73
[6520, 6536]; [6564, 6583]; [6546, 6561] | -0.53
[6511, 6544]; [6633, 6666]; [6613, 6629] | -0.84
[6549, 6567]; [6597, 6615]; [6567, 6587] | 0.86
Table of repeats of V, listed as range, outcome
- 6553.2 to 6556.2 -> 2.76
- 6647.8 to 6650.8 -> 3.15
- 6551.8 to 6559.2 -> 3.2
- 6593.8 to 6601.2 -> 3.15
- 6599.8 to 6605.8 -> 3.2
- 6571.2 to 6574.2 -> 3.15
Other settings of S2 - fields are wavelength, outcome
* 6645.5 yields 2.604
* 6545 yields 3.809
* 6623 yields 3.219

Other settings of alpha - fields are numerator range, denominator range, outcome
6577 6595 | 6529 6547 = 1.46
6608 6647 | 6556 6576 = 0.53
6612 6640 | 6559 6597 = 0.59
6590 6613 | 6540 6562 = 0.70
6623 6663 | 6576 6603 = 0.72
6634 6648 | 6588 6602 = 0.97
